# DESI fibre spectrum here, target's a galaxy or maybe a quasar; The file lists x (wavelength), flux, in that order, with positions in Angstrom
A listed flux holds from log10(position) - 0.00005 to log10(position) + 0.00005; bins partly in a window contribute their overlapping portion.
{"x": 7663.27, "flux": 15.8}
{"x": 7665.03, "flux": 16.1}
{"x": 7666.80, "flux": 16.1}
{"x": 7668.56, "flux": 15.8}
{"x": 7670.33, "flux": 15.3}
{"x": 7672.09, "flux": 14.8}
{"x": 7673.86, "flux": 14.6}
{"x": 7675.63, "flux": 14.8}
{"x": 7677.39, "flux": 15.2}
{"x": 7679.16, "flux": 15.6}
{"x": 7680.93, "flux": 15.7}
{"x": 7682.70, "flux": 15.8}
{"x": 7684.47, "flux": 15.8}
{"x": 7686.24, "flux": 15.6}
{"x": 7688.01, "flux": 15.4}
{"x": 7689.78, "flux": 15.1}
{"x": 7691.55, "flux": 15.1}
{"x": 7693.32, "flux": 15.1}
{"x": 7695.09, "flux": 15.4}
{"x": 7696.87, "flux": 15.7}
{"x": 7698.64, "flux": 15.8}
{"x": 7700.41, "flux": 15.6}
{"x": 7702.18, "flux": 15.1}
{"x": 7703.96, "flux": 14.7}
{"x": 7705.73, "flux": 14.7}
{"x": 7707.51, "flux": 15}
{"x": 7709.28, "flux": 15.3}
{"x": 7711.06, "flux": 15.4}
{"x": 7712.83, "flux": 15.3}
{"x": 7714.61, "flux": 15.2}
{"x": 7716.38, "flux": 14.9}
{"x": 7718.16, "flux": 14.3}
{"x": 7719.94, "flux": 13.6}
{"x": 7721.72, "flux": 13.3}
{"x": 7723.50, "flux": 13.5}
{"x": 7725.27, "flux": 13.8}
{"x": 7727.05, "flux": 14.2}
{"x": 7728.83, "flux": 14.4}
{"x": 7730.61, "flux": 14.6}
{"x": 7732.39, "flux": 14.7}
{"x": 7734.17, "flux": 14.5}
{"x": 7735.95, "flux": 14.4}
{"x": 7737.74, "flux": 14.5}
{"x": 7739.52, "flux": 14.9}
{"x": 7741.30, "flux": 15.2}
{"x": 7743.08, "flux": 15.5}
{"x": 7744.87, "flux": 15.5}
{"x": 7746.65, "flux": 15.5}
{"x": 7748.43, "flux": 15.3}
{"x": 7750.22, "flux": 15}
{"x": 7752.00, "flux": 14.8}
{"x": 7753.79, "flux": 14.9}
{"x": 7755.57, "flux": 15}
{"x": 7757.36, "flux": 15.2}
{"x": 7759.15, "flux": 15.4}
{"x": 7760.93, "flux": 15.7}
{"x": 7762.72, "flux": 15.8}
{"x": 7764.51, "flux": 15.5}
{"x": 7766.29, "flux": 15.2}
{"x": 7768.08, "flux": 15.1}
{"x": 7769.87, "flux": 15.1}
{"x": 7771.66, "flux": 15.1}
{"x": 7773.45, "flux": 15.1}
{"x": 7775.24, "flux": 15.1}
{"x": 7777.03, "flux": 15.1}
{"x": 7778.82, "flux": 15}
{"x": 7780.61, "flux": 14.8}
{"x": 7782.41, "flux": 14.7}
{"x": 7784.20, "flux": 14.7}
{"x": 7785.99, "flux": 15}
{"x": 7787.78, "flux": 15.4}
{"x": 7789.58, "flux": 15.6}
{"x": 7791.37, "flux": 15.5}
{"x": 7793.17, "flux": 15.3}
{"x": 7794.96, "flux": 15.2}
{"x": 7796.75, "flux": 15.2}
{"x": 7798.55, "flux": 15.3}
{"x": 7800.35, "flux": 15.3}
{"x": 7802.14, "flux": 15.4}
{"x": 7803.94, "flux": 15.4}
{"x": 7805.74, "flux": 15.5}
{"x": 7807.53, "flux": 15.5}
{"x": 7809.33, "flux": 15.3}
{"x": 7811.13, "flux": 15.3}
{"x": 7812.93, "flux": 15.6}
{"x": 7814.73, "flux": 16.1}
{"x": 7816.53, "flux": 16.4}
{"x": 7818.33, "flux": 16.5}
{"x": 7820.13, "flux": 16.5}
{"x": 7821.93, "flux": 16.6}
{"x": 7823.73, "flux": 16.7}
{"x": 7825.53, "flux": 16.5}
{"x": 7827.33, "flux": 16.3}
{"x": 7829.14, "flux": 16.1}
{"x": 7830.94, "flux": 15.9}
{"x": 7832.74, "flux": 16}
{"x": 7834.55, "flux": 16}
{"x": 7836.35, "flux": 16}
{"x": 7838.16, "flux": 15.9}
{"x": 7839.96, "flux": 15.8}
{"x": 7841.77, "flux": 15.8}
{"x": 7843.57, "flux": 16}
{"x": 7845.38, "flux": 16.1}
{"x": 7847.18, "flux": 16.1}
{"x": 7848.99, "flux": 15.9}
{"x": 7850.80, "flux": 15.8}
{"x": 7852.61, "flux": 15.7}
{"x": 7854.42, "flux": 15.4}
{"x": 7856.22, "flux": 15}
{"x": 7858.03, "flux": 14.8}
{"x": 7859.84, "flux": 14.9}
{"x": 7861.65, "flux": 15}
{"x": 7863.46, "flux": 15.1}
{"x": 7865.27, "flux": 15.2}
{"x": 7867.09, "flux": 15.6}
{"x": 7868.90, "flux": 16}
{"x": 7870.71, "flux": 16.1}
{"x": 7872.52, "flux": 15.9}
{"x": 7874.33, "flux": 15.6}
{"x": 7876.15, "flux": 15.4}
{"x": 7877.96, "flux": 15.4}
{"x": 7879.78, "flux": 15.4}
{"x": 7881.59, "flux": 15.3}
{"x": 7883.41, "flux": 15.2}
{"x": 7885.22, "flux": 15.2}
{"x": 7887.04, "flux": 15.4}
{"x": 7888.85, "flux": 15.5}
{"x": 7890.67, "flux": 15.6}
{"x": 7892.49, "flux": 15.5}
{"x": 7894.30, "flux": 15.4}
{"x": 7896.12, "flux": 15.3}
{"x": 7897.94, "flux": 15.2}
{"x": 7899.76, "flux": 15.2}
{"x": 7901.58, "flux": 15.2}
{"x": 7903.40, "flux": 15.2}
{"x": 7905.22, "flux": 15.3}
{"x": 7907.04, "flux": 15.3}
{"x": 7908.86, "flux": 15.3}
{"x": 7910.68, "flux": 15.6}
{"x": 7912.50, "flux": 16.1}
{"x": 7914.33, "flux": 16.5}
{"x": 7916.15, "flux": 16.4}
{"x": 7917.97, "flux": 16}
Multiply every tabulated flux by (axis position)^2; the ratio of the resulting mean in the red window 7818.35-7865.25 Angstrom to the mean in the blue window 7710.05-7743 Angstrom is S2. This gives 1.12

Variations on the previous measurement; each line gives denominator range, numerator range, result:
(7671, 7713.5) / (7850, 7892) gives 1.06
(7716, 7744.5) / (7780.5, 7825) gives 1.10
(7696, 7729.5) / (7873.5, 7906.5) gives 1.09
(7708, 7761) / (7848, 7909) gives 1.08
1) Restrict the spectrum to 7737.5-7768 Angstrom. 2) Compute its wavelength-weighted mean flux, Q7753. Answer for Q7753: 15.2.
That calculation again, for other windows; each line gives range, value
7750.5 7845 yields 15.5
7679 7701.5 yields 15.5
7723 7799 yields 15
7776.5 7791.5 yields 15.1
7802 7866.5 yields 15.8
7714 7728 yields 14.1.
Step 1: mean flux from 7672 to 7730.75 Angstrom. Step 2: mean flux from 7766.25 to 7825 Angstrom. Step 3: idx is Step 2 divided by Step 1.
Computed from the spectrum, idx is 1.0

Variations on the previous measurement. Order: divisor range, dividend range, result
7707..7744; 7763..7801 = 1.04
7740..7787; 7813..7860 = 1.05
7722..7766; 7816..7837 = 1.09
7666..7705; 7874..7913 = 1.00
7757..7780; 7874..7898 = 1.01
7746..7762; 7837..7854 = 1.04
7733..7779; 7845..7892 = 1.02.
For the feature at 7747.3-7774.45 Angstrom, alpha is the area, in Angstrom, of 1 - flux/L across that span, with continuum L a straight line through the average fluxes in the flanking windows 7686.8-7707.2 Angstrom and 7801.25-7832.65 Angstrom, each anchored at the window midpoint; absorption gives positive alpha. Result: 0.73 Angstrom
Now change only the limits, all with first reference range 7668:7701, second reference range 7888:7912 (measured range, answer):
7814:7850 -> -1.9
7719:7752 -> 1.7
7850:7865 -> 0.2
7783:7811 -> 0.1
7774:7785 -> 0.3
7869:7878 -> -0.2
